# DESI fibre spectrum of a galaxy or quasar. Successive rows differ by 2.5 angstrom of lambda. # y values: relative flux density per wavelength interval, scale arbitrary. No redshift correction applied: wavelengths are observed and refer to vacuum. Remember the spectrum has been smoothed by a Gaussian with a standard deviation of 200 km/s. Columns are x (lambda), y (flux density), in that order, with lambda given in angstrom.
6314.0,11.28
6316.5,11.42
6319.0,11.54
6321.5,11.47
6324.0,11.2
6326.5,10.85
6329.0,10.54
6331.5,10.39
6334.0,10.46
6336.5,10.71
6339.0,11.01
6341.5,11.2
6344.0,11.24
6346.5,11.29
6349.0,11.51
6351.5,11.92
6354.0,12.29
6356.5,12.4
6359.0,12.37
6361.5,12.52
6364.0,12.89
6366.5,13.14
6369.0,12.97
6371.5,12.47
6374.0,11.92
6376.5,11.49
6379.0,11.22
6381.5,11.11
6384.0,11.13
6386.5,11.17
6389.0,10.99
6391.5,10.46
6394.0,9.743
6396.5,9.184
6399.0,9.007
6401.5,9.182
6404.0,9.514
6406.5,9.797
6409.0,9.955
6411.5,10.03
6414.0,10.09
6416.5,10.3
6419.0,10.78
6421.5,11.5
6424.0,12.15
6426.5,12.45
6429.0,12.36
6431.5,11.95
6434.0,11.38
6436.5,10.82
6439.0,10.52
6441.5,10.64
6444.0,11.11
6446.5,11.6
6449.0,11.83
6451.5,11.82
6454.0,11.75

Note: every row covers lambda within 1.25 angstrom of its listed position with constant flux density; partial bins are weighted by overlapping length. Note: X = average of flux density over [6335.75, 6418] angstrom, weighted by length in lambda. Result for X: 11.1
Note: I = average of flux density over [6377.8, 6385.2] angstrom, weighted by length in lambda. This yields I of 11.2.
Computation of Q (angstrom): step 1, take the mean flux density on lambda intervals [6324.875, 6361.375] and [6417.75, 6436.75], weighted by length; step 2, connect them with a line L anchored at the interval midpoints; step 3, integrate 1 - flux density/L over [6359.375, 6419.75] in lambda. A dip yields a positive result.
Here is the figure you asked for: 3.3 angstrom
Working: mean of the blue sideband 11.3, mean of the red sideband 11.7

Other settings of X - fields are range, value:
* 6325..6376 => 11.7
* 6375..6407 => 10.3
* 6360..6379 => 12.4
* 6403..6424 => 10.4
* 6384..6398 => 10.4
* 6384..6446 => 10.7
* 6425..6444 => 11.4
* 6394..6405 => 9.27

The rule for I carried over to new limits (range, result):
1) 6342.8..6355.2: 11.6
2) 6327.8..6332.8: 10.5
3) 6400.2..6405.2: 9.34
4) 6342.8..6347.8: 11.3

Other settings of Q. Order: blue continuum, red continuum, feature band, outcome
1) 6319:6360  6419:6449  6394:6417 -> 3.6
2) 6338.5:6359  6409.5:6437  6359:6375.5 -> -1.5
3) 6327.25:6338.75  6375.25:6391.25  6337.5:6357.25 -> -1.5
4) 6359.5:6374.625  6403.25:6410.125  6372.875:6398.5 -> 1.2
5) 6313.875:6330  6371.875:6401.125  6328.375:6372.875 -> -3.3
